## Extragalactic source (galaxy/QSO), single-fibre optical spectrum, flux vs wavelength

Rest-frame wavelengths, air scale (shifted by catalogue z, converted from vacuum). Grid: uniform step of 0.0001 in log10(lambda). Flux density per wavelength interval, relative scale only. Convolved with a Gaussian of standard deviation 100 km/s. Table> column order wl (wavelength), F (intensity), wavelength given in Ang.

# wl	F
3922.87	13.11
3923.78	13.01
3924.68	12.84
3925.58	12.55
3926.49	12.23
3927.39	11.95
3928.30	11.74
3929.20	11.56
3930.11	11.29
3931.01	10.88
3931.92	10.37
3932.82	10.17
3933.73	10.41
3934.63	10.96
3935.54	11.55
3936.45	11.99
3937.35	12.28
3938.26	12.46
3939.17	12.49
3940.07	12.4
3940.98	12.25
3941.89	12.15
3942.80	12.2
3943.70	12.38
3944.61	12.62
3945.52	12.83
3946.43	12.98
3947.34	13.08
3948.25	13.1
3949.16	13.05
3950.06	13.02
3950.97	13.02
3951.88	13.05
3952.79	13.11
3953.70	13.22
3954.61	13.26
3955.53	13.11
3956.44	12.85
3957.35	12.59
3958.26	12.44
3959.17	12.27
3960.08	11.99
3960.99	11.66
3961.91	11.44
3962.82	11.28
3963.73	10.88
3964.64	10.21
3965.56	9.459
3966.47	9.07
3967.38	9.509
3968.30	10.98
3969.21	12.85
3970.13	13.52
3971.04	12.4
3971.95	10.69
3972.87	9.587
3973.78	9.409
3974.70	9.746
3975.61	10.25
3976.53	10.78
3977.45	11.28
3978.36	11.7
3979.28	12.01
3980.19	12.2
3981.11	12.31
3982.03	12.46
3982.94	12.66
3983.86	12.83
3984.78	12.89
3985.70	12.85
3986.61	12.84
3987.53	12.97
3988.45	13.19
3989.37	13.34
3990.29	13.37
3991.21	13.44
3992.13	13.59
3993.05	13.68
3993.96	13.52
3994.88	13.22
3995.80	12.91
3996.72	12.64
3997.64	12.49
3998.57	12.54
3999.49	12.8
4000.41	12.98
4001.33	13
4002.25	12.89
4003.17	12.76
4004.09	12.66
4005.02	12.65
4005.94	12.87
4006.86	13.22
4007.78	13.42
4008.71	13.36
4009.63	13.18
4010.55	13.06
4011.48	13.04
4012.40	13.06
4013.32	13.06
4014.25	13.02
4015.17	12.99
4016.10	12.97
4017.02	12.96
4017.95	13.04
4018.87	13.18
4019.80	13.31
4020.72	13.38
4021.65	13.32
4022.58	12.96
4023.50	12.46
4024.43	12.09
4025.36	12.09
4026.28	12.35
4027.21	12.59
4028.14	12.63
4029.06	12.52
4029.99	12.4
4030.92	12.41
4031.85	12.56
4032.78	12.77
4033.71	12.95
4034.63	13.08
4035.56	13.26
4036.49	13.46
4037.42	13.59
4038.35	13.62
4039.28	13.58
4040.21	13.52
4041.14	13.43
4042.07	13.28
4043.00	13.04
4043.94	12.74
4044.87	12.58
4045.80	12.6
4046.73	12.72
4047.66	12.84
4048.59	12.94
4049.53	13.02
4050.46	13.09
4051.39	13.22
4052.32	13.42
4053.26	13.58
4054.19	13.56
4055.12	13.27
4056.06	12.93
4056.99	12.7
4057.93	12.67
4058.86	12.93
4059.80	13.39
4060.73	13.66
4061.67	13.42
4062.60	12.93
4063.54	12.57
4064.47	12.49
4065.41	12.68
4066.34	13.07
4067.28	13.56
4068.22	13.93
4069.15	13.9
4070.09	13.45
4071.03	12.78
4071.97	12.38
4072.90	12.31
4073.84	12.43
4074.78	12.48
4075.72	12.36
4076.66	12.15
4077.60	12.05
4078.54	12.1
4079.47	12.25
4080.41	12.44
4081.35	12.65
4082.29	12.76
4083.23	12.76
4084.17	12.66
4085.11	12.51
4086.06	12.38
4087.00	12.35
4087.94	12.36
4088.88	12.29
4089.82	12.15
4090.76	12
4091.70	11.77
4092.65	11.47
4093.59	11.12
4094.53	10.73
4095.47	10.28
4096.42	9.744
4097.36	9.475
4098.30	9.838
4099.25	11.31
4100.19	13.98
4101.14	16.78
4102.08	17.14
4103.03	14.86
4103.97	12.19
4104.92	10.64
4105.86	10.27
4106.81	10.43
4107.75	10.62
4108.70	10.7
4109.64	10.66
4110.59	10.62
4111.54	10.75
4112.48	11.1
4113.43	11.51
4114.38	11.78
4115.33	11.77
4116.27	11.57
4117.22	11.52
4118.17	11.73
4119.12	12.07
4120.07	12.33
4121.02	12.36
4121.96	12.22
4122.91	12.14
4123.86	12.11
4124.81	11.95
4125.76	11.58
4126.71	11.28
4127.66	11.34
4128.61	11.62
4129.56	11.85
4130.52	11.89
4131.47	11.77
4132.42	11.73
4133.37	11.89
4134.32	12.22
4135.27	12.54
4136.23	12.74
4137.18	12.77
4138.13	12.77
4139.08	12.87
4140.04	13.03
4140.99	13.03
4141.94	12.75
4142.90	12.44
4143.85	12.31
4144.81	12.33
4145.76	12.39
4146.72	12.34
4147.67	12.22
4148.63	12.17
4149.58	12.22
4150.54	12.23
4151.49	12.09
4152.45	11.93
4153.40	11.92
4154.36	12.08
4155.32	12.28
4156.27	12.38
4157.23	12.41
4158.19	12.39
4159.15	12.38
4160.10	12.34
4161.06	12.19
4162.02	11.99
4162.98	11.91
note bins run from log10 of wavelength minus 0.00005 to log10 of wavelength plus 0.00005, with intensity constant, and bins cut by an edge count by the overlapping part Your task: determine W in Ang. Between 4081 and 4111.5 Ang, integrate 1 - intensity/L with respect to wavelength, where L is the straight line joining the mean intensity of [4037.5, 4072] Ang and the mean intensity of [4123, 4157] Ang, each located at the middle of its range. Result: 1.9 Ang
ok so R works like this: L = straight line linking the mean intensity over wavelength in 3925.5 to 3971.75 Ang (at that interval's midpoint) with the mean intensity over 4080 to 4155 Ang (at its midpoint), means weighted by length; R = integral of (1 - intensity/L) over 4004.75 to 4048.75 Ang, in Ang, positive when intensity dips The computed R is -3.6 Ang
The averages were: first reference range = 12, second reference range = 12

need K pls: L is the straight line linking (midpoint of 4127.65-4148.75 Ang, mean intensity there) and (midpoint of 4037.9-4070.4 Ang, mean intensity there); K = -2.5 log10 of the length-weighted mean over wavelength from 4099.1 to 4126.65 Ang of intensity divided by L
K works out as 0.05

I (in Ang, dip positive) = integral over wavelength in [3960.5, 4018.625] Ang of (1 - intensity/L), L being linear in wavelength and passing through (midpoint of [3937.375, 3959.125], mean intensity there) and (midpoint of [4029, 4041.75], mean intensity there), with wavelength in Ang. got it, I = 2.9 Ang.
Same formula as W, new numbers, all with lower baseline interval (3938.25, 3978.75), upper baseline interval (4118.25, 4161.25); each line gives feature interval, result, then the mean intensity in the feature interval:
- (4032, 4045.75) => -1.31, 13.2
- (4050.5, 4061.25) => -1.03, 13.2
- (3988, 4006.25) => -1.65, 13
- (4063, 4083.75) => -1.06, 12.7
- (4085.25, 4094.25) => 0.11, 12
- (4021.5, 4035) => -0.66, 12.6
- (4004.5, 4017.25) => -1.16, 13.1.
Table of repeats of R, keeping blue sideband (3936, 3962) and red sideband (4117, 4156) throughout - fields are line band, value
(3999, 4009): -0.38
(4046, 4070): -1.51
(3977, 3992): -0.17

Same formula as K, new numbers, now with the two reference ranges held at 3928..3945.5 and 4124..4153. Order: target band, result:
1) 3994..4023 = -0.10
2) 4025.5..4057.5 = -0.09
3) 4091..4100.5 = 0.11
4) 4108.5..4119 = 0.08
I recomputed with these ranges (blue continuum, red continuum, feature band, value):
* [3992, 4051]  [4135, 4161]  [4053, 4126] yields 2.4 Ang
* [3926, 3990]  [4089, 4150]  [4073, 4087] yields -0.6 Ang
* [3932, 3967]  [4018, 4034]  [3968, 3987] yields 0.9 Ang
